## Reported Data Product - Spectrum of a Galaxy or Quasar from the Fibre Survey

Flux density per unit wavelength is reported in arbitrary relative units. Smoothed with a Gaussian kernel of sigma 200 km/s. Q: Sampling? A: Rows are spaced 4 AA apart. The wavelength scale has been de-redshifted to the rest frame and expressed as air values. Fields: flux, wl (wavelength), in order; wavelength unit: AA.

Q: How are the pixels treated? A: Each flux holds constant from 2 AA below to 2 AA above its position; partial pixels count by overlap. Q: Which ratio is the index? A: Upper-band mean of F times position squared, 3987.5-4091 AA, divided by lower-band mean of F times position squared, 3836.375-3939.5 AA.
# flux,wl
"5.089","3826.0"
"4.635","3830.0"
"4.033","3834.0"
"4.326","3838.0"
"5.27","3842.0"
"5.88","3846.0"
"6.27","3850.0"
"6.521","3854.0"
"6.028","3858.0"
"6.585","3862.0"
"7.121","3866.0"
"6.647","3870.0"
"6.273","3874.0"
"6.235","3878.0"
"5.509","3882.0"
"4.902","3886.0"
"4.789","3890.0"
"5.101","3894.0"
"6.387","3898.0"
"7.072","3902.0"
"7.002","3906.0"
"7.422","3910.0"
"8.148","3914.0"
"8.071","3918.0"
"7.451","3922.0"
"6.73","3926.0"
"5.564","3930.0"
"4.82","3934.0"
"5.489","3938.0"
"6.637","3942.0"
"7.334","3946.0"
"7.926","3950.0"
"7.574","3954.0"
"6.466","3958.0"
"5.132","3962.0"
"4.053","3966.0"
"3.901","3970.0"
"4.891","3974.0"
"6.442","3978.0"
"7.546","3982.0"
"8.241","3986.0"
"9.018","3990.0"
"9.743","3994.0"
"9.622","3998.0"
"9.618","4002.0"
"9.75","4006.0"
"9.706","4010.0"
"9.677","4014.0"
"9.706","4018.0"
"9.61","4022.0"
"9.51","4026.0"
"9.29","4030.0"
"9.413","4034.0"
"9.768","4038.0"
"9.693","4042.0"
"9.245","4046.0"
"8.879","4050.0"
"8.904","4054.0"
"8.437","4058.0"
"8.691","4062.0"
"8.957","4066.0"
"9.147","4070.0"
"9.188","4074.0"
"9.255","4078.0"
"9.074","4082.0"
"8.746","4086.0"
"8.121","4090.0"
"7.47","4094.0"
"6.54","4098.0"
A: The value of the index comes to 1.60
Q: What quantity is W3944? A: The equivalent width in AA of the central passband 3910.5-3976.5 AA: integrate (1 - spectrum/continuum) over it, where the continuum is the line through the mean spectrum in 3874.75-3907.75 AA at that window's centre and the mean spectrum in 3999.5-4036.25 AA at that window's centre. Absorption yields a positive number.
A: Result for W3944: 9.1 AA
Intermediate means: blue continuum 5.88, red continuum 9.59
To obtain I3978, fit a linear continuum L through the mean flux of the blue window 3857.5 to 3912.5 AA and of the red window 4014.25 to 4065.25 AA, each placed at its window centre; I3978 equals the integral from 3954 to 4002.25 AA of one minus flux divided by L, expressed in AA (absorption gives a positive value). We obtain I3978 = 6.7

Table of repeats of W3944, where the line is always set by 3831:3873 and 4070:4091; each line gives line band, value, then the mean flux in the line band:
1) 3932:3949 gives 2.1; 6.18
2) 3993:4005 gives -2.8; 9.66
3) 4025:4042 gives -2.5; 9.52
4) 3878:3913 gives 1.9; 6.1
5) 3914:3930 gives -1.2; 7.28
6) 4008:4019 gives -2.3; 9.7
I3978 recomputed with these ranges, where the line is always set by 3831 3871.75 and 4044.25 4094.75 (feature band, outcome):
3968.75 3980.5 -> 3.5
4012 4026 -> -2.6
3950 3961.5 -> 0.5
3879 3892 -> 2.3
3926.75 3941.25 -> 3.0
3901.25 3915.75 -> -1.8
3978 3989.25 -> -0.2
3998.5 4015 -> -3.6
